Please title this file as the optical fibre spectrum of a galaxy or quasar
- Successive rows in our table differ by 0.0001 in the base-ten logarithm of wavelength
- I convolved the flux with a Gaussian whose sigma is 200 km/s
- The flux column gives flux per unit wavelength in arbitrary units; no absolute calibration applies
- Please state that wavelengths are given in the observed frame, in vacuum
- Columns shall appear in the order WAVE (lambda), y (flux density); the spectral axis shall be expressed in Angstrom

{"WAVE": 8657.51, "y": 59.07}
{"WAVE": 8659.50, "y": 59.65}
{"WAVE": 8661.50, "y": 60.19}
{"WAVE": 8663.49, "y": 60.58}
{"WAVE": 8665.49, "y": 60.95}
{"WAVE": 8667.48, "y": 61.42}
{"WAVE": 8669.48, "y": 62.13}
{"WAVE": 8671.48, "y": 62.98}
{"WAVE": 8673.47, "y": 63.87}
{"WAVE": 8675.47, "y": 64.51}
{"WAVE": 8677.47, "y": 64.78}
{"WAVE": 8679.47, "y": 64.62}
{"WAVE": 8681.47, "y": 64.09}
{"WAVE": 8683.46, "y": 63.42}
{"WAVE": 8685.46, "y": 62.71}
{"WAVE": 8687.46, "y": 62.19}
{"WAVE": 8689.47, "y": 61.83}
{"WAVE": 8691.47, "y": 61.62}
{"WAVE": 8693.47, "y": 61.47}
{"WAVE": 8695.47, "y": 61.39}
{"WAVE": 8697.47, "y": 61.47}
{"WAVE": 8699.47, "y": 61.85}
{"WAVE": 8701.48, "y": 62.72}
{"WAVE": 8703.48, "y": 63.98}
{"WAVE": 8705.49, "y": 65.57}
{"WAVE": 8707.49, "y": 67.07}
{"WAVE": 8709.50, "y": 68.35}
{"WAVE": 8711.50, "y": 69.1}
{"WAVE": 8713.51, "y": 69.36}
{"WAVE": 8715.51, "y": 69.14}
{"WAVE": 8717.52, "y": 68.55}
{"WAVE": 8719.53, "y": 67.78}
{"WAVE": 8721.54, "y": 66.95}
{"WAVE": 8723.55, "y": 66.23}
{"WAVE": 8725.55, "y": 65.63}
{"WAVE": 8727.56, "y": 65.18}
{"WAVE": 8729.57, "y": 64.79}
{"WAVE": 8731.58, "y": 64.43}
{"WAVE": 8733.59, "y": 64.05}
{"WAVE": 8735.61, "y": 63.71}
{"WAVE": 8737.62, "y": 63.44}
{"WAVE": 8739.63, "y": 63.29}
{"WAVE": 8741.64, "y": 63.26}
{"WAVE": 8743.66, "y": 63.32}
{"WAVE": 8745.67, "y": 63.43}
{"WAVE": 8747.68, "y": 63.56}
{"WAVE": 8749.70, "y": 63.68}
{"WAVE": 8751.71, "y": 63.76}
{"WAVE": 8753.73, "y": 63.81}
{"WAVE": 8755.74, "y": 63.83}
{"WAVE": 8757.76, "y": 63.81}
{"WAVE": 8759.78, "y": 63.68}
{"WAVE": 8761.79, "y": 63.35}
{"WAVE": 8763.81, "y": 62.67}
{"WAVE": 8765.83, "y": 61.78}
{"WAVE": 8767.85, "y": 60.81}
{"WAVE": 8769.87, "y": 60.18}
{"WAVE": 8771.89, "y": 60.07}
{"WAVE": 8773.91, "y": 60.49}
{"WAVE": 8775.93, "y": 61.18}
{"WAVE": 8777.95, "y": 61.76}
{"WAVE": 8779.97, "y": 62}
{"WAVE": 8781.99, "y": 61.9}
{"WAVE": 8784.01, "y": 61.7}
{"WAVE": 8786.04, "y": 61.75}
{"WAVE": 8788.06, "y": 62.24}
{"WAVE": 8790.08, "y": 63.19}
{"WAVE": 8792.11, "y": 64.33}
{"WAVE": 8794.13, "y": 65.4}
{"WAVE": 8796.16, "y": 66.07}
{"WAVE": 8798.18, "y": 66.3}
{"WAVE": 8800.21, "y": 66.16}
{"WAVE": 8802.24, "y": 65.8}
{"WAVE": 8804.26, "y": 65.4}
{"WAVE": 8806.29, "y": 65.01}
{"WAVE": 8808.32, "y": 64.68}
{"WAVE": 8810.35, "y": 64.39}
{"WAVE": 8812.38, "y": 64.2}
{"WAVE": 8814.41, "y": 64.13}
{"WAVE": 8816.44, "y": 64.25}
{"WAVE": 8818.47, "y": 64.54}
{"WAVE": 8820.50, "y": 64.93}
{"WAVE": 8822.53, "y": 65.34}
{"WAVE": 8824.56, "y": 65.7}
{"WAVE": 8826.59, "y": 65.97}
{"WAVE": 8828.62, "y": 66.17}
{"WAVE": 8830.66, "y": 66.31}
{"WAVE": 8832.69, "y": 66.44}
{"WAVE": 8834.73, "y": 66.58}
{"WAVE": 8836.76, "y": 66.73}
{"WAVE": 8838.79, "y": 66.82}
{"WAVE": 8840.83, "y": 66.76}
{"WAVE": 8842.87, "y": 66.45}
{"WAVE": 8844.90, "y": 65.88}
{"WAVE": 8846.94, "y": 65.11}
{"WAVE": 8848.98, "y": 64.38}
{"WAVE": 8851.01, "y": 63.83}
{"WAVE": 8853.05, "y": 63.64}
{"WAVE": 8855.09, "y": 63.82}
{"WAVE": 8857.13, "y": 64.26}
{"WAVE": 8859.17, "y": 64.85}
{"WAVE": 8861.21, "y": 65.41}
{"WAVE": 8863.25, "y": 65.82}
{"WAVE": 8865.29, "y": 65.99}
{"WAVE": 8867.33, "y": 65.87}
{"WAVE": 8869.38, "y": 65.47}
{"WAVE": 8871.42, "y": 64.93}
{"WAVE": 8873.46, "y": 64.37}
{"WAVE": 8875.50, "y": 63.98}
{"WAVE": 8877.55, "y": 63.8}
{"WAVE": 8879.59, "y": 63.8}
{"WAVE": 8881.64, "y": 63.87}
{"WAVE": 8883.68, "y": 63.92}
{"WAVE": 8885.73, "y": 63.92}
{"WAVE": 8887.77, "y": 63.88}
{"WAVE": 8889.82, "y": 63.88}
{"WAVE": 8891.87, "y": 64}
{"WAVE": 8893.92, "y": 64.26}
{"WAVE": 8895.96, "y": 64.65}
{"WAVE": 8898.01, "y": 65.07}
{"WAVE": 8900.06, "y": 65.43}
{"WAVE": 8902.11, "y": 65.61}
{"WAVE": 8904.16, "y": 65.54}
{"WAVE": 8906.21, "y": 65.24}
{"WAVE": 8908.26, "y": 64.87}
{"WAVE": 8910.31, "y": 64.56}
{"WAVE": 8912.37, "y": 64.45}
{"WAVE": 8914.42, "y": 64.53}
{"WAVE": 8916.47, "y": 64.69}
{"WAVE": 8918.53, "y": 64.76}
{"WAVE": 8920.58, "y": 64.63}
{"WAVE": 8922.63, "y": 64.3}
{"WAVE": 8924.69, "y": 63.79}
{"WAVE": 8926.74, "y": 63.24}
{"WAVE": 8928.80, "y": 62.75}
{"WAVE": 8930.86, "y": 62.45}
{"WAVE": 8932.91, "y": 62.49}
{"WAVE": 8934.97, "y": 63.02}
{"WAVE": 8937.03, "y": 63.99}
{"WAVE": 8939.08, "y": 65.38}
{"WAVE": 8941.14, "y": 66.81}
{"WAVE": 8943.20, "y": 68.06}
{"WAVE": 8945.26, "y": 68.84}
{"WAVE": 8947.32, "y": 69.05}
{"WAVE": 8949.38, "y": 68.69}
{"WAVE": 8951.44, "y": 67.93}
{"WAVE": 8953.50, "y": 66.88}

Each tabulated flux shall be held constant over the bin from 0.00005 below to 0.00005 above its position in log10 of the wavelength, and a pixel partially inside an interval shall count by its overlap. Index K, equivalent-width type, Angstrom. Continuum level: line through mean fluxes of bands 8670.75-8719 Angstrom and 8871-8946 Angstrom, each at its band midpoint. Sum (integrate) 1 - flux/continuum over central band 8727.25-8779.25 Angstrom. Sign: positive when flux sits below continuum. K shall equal 1.26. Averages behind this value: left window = 64.5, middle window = 62.9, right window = 64.5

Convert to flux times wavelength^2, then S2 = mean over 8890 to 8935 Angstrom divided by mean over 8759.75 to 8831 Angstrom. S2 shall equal 1.0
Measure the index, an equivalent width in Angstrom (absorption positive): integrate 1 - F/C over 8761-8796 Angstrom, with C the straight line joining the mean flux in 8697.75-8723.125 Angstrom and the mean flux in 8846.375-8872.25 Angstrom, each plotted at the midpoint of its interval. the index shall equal 1.9 Angstrom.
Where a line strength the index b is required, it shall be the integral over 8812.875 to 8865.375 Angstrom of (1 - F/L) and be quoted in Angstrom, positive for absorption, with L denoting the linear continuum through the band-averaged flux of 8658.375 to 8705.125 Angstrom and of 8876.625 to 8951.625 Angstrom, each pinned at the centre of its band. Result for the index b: -1.1 Angstrom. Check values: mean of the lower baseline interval 62.4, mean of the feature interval 65.4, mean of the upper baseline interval 64.8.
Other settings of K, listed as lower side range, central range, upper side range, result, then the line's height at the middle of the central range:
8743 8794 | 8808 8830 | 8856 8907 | -0.5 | 63.5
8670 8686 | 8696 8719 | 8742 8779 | -1.0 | 63.4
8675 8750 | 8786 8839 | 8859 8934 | -0.6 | 64.5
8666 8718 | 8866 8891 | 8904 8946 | 0.1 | 64.5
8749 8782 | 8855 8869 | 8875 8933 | -0.4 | 63.7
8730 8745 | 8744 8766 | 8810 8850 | 0.2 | 64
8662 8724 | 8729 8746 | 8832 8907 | 0.2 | 64.4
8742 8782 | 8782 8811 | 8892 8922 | -0.6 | 63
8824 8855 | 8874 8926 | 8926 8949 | 0.8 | 65.4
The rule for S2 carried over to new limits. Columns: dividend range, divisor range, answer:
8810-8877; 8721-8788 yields 1.06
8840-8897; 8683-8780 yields 1.04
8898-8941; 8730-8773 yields 1.06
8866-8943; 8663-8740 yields 1.05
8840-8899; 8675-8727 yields 1.04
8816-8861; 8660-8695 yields 1.09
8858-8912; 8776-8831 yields 1.02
